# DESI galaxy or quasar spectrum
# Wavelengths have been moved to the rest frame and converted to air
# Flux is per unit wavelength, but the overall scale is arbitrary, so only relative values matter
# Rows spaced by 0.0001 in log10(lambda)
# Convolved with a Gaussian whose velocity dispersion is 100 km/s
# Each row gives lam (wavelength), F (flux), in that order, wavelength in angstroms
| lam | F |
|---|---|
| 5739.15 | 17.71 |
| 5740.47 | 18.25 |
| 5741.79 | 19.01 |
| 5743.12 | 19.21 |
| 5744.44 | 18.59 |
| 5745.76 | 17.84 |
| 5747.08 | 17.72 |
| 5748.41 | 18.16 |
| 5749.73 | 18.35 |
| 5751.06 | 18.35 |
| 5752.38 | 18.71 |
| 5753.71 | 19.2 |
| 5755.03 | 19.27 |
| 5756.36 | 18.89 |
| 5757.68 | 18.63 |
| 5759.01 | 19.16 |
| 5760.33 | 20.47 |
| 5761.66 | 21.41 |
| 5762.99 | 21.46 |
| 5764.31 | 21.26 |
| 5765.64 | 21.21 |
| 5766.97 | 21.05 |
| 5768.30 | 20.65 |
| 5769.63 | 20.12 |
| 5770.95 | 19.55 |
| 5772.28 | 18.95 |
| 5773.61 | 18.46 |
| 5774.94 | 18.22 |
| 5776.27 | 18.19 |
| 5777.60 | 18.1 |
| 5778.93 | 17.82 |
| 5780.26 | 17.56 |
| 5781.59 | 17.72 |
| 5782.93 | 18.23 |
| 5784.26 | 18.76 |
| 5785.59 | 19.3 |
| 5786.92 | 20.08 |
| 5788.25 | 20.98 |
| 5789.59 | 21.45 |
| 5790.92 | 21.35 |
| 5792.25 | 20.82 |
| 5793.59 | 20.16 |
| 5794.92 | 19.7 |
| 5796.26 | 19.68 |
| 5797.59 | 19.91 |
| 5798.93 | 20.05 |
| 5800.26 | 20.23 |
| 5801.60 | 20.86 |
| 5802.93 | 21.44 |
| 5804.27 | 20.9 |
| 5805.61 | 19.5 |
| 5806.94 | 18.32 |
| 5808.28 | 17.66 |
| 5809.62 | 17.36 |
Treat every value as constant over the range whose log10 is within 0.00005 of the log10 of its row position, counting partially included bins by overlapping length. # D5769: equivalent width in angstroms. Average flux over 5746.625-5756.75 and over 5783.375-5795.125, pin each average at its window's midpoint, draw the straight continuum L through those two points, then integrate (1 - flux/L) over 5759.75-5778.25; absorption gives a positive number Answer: -0.56 angstroms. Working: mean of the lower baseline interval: 18.6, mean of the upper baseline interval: 20.3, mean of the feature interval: 19.9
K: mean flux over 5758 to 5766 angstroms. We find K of 20.7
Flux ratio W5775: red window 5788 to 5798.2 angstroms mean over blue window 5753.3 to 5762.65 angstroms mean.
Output 1.04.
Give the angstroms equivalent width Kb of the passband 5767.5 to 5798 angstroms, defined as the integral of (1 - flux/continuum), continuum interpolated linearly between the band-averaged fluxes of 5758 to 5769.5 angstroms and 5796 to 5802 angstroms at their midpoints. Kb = 1.5 angstroms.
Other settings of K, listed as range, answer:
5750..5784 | 19.3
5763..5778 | 19.7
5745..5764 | 19.2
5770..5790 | 18.9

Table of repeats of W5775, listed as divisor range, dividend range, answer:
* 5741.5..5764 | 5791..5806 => 1.06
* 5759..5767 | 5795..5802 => 0.96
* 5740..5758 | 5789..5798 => 1.10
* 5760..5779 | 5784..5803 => 1.02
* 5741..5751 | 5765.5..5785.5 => 1.03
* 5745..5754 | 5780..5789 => 1.04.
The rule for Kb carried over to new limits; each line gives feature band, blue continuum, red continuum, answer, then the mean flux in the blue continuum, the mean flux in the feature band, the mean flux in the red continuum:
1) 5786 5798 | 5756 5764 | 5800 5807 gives -0.1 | 20.1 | 20.4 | 20.4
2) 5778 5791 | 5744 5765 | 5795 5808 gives 0.3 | 19.2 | 19.2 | 20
